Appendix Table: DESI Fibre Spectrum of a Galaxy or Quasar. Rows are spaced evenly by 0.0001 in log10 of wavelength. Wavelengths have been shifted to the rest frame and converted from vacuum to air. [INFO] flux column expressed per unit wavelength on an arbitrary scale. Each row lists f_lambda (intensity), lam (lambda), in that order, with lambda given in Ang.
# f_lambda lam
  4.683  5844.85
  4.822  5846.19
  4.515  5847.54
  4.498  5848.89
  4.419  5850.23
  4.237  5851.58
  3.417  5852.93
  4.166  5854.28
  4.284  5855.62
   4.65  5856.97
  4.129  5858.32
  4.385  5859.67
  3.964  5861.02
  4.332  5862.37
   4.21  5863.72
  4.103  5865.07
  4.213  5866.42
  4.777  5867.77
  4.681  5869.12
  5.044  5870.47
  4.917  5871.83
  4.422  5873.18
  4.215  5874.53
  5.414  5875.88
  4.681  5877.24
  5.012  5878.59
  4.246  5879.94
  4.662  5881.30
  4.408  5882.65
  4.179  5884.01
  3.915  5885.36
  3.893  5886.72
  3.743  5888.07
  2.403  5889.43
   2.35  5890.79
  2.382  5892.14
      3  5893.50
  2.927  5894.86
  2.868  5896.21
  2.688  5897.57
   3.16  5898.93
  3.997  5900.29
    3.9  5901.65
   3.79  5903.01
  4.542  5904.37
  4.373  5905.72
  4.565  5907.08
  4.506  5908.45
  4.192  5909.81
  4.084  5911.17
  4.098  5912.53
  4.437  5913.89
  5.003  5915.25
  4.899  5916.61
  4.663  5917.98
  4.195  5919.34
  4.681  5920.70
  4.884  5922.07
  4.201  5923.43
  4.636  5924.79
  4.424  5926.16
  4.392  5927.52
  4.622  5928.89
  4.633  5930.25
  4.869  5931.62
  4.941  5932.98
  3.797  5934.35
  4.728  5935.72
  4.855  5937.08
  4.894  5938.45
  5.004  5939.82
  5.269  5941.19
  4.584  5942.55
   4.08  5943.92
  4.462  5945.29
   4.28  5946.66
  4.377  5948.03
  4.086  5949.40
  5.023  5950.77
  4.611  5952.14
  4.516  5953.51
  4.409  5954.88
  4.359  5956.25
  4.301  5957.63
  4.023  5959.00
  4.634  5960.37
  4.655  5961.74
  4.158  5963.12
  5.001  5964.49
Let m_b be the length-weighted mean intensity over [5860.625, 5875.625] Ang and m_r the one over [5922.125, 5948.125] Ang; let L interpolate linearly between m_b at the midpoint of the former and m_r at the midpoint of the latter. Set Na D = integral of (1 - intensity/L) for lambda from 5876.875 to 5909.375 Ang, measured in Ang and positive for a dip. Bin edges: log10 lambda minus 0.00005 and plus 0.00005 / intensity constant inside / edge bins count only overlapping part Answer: 5.5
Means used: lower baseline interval 4.48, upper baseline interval 4.59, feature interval 3.75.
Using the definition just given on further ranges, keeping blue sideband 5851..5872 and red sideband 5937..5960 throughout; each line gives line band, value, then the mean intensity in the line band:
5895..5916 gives 2.1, 3.99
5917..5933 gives -0.4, 4.59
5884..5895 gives 3.1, 3.15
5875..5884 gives -0.6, 4.68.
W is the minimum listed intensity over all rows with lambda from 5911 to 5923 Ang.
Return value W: 4.084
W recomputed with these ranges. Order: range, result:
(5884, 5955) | 2.35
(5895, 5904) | 2.688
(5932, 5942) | 3.797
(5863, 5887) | 3.893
